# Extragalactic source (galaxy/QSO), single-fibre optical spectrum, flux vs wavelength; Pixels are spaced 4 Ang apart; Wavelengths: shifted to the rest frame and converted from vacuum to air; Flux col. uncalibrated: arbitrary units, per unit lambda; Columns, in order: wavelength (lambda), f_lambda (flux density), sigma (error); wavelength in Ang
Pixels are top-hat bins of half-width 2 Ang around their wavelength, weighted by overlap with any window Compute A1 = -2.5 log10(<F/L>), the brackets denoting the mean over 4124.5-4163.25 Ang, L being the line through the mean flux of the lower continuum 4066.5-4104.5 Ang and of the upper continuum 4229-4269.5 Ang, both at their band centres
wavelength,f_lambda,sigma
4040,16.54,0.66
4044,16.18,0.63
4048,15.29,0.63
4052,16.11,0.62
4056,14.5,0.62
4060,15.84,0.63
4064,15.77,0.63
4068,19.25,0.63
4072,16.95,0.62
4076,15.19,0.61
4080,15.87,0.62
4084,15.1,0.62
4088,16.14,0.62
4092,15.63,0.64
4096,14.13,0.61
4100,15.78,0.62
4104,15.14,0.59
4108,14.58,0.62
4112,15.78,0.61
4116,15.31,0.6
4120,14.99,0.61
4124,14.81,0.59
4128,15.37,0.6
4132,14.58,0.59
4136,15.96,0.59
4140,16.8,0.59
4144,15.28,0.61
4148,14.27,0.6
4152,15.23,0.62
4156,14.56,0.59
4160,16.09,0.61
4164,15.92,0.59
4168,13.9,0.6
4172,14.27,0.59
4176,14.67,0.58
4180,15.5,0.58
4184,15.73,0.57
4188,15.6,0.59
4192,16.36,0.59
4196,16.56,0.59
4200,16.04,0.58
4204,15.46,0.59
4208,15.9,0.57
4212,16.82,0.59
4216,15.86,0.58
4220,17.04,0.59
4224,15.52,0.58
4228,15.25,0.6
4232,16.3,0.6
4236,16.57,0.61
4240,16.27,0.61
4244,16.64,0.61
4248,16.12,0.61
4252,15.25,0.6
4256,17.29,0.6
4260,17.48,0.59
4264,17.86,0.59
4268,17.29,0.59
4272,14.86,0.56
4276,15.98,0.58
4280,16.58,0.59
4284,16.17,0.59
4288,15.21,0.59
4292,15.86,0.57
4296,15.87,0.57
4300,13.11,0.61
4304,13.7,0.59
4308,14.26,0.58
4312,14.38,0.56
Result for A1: 0.06 mag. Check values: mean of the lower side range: 15.9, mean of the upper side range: 16.7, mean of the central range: 15.3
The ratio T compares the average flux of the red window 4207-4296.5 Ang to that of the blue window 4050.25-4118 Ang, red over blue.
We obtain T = 1.0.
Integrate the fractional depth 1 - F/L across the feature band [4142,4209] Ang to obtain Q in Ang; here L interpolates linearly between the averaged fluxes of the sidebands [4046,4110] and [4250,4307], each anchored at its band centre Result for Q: 1.8 Ang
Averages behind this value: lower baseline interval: 15.7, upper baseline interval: 15.9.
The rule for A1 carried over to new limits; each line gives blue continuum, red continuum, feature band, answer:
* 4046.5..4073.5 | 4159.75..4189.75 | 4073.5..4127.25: 0.040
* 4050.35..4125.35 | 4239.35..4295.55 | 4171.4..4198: 0.029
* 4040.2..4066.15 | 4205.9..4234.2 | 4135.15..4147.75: 0.009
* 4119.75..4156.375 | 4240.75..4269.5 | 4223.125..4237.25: 0.038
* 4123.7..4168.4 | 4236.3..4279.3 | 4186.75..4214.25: -0.016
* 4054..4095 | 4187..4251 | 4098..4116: 0.048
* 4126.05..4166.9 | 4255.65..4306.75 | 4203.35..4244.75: -0.034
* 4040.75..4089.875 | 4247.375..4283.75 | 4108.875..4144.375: 0.053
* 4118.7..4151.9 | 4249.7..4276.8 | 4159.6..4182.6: 0.045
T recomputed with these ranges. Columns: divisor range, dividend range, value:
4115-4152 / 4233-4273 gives 1.09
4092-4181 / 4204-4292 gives 1.07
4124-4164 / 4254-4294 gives 1.07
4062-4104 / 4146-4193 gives 0.95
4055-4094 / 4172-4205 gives 0.97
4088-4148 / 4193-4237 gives 1.05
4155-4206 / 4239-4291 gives 1.06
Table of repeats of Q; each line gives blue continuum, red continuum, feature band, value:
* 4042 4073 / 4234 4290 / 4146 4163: 1.26 Ang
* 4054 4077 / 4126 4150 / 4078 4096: 0.57 Ang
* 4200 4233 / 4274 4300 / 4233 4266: -1.65 Ang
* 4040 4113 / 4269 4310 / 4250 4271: -2.26 Ang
